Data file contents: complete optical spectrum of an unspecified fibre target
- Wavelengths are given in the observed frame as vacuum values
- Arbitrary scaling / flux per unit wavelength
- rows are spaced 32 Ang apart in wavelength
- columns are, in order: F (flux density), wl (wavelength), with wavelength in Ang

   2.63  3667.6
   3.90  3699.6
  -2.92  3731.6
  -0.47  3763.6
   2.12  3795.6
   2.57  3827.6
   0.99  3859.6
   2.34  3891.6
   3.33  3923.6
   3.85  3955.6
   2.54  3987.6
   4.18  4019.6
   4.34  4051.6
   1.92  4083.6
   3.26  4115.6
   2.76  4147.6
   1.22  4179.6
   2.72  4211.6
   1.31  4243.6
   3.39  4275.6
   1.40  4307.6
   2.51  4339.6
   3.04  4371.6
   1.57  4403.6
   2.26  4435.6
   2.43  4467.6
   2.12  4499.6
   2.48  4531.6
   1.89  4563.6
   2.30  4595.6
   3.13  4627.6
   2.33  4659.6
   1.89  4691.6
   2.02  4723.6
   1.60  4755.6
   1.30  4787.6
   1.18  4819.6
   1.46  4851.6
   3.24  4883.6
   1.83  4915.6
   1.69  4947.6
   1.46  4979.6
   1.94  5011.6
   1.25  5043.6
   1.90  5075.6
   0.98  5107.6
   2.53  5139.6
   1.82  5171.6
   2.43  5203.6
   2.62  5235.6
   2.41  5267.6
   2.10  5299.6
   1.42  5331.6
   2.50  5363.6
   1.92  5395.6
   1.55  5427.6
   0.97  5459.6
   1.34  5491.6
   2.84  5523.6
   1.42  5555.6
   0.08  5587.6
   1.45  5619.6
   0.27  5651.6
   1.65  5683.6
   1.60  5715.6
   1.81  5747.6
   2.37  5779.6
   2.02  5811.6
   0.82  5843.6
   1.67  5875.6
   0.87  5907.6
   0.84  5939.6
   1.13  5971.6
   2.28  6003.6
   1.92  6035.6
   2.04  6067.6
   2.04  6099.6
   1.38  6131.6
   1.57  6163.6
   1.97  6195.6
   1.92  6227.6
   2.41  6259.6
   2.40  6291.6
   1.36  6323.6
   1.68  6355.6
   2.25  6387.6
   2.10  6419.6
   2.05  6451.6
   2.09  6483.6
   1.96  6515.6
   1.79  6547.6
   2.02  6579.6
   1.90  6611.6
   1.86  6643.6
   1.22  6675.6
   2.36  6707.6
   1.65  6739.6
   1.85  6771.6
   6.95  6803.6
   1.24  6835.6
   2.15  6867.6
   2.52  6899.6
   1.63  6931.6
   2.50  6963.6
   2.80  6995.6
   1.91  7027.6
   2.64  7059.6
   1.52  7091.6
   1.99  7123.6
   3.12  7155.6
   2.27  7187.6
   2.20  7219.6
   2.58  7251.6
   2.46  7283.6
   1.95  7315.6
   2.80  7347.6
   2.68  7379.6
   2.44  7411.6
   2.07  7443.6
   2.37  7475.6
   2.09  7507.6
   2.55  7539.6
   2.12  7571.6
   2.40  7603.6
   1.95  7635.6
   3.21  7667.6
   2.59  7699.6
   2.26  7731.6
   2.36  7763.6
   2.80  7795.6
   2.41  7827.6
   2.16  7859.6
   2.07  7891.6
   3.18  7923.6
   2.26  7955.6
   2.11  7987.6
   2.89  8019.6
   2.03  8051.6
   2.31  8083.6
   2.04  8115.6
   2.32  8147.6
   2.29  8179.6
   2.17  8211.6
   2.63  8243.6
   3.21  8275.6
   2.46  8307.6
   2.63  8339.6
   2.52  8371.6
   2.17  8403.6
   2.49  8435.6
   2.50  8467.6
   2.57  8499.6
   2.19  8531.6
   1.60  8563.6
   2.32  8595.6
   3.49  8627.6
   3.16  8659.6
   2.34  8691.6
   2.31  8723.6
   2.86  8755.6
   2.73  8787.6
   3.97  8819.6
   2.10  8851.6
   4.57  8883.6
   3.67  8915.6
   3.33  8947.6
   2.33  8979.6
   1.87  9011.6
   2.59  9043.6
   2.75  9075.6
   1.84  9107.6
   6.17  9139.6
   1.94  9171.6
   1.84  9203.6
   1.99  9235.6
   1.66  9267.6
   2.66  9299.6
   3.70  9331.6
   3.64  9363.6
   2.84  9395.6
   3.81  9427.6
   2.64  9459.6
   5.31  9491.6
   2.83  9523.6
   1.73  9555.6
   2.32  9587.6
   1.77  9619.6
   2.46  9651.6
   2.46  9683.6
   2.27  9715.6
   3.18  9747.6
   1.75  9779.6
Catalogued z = 0.83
